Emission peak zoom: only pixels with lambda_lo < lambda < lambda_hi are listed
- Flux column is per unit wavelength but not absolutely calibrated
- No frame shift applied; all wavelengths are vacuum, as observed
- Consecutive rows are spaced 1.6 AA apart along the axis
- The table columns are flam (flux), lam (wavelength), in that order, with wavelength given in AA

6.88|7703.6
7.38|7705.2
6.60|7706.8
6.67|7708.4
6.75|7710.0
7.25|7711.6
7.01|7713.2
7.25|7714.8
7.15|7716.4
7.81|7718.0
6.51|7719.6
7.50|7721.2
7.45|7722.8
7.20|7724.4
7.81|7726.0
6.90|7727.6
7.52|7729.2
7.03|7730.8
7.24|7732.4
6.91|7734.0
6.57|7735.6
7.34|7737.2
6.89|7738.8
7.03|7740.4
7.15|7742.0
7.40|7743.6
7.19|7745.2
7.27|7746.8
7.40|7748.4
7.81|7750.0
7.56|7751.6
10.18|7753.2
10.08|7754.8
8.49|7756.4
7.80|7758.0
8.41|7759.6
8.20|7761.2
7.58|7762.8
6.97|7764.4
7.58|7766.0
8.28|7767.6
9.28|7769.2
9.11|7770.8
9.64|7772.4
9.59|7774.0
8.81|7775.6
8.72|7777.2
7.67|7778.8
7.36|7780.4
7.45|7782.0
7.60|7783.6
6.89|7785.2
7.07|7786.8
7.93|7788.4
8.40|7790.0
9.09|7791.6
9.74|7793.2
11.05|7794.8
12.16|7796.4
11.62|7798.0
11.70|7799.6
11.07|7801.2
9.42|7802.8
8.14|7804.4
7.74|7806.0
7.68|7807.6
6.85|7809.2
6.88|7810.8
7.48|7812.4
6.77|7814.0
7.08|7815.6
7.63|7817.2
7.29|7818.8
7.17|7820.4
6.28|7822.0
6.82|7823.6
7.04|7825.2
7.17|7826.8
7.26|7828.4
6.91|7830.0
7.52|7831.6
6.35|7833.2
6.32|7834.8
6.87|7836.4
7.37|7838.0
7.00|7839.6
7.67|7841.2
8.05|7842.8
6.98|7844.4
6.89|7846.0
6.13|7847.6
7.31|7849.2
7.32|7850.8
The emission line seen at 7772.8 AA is H-alpha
